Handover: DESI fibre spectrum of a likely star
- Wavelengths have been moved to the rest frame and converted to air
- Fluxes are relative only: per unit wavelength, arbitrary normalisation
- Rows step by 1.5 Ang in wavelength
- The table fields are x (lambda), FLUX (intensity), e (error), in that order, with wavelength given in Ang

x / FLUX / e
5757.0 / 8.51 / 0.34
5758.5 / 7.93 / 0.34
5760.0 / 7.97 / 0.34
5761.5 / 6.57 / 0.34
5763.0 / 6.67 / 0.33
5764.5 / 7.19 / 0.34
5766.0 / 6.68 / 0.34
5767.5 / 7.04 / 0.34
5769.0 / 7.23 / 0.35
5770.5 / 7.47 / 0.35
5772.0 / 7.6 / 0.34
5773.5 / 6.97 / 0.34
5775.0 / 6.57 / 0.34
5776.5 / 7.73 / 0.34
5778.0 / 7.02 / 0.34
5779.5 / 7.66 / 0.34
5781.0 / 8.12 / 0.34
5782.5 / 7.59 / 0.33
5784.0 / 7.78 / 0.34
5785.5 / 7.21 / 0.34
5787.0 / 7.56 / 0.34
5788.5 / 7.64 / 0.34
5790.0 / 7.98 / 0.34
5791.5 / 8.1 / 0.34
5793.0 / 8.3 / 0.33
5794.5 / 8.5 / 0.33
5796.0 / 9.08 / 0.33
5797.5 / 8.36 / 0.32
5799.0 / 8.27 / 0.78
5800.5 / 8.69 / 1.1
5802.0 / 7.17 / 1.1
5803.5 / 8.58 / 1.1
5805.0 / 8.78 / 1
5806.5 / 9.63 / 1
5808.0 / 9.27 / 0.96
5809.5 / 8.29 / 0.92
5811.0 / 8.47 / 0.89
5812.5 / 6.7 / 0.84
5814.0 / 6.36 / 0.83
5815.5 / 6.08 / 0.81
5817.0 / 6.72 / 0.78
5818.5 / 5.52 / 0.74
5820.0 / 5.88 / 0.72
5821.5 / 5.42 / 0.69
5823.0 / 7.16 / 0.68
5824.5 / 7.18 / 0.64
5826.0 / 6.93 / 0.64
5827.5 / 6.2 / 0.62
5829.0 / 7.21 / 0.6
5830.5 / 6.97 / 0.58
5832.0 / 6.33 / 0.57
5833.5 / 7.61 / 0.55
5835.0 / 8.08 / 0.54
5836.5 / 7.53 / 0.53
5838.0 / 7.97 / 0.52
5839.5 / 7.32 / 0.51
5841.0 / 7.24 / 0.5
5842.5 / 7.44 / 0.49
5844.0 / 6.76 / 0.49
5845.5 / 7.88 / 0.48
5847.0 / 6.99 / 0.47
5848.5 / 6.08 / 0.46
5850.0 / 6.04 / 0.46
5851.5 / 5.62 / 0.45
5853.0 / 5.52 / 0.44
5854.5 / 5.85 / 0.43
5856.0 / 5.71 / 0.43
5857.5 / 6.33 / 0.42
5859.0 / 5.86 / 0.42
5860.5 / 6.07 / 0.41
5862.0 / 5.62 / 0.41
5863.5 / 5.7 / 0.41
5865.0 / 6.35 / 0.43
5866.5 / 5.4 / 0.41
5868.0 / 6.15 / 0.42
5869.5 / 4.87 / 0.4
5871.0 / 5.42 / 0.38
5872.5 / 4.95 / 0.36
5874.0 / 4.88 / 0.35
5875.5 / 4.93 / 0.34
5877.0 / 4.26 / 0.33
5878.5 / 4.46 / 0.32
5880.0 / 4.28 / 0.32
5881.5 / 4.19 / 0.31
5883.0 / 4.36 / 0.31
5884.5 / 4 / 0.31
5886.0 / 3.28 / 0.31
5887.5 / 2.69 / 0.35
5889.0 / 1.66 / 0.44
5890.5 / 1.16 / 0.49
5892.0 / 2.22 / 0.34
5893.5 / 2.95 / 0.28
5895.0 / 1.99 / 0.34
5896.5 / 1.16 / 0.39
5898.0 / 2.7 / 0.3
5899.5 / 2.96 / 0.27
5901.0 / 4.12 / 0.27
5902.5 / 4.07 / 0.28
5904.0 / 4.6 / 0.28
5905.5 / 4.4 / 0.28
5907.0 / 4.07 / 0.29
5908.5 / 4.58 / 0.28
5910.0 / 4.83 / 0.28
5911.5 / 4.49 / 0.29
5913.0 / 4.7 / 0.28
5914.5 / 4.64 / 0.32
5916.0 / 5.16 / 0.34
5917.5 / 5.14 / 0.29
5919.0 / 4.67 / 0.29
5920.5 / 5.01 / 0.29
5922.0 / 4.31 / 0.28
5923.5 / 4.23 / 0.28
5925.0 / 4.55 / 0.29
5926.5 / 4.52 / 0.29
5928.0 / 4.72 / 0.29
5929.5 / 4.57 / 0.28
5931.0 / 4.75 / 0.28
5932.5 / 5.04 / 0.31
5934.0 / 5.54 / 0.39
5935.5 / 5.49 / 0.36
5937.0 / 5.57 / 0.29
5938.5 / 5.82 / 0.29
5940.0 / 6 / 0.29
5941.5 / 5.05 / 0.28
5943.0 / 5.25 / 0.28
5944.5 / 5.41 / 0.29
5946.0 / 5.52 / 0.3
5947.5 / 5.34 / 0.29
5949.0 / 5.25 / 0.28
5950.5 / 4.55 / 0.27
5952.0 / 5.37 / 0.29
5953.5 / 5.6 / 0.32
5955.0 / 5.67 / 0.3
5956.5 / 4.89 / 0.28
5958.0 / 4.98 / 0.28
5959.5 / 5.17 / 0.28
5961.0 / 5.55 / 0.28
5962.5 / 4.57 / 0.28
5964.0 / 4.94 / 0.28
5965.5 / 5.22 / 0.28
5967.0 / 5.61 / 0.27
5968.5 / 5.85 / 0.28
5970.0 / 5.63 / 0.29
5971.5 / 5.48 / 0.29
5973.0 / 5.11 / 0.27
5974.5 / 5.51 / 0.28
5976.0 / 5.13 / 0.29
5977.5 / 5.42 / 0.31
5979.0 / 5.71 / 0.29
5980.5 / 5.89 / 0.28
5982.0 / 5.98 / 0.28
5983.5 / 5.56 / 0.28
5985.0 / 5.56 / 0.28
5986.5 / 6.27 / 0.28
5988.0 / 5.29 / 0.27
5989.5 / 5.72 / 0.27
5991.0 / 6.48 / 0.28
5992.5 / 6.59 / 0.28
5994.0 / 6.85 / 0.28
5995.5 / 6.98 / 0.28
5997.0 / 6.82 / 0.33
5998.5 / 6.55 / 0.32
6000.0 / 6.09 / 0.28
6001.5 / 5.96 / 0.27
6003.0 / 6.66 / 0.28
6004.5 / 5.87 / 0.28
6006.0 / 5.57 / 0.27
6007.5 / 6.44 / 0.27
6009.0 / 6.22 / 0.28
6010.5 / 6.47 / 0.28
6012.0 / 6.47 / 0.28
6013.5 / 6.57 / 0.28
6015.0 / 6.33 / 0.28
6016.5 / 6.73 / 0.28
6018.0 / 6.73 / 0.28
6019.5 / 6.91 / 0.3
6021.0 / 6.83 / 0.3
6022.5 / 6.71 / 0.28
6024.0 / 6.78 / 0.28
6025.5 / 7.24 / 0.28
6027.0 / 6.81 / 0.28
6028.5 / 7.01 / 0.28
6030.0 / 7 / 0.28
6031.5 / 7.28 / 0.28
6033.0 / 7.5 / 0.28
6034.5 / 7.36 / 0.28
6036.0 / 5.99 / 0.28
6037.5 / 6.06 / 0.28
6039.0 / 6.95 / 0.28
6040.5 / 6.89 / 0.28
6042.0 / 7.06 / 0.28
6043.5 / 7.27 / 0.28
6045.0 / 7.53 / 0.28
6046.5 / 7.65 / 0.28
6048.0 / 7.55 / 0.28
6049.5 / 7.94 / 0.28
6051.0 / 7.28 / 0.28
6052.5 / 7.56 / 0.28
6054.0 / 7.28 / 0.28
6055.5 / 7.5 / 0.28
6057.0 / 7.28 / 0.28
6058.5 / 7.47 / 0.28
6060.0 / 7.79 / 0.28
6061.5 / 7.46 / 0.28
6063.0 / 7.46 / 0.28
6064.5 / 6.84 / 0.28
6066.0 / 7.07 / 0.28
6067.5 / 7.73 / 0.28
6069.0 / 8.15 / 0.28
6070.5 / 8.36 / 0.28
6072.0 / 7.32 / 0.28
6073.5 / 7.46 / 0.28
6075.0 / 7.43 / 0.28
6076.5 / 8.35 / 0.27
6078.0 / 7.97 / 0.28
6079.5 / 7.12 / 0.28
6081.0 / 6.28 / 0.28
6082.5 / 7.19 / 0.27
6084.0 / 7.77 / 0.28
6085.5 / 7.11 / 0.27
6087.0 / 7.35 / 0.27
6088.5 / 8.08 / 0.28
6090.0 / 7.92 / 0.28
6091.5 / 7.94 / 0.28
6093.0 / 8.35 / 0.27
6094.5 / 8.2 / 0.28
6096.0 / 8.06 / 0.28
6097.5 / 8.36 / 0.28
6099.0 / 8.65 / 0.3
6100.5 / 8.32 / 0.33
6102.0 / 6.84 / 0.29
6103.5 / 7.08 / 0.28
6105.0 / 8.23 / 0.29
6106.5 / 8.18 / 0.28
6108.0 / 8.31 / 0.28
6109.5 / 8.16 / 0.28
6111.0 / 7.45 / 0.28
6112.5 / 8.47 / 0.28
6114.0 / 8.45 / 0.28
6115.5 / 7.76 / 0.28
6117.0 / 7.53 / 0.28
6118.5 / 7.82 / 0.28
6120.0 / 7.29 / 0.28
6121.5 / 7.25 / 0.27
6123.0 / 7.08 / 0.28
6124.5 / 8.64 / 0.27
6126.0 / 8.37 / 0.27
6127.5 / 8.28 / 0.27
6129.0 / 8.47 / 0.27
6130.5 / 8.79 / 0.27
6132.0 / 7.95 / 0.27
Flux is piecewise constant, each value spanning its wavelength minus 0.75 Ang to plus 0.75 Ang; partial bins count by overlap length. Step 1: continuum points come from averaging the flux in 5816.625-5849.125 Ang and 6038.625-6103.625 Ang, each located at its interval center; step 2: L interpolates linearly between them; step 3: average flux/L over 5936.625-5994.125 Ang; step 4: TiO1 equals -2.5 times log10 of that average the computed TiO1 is 0.305 mag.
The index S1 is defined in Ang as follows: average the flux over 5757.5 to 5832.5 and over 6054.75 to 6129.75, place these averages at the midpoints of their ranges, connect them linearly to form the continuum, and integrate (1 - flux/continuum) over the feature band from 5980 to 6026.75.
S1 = 7.9 Ang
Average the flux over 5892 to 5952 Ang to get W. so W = 4.54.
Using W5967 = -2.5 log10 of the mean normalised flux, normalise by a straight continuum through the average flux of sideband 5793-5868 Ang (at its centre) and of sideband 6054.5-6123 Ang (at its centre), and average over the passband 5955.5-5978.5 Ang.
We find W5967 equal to 0.37 mag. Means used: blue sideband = 7.04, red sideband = 7.71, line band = 5.28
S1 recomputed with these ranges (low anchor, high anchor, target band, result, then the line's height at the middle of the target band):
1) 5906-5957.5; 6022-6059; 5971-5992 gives 1.2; 5.99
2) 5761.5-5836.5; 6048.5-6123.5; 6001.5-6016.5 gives 2.6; 7.62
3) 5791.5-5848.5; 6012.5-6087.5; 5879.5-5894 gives 8.5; 7.4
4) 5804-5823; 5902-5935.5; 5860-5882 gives 2.6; 5.86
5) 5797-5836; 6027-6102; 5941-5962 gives 6.2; 7.44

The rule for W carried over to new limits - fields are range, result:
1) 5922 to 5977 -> 5.2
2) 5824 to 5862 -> 6.72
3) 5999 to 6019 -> 6.33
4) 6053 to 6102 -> 7.66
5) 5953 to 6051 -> 6.27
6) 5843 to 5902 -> 4.66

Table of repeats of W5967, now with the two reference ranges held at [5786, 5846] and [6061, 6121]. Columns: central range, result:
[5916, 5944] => 0.45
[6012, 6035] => 0.12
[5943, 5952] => 0.41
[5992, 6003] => 0.17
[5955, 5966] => 0.44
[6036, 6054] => 0.07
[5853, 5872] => 0.30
